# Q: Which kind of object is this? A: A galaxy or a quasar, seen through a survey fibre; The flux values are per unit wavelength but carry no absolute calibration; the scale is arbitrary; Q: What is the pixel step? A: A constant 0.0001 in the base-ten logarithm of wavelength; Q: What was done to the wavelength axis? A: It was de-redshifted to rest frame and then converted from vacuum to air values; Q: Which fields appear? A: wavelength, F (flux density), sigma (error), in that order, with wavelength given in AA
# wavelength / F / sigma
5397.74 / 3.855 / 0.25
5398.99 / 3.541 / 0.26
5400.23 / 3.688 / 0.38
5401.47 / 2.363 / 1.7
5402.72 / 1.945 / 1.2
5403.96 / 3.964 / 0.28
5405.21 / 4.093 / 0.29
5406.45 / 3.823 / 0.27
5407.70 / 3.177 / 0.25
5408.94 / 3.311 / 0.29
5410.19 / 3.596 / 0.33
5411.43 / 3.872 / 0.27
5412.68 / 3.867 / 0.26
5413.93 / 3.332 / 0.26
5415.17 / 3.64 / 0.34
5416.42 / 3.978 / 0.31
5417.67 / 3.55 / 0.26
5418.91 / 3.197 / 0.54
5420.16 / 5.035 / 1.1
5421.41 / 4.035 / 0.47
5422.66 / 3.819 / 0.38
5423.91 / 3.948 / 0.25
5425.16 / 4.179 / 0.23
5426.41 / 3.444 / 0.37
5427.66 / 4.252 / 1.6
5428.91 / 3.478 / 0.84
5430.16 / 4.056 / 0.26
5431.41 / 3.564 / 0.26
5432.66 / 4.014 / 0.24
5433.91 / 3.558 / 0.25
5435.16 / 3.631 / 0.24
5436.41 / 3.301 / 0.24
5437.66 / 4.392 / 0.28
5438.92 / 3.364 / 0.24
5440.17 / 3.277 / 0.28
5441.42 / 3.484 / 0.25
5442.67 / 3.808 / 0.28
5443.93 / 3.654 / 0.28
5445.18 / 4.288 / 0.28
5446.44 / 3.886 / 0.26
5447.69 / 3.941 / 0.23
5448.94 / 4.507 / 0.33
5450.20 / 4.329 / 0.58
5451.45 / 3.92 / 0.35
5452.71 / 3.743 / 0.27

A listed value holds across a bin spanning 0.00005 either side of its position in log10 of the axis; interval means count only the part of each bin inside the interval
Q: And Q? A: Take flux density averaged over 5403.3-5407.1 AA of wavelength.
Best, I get 3.93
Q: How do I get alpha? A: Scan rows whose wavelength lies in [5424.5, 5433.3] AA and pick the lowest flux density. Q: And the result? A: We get 3.444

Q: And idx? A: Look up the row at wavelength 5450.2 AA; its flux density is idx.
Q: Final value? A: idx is 4.329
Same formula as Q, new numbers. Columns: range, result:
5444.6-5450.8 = 4.19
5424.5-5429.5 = 3.84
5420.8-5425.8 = 3.99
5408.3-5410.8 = 3.45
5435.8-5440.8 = 3.58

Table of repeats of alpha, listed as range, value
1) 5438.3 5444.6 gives 3.277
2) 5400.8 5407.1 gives 1.945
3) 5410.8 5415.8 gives 3.332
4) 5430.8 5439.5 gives 3.301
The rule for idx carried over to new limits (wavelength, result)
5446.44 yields 3.886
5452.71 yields 3.743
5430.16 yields 4.056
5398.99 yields 3.541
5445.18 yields 4.288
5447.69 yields 3.941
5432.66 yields 4.014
